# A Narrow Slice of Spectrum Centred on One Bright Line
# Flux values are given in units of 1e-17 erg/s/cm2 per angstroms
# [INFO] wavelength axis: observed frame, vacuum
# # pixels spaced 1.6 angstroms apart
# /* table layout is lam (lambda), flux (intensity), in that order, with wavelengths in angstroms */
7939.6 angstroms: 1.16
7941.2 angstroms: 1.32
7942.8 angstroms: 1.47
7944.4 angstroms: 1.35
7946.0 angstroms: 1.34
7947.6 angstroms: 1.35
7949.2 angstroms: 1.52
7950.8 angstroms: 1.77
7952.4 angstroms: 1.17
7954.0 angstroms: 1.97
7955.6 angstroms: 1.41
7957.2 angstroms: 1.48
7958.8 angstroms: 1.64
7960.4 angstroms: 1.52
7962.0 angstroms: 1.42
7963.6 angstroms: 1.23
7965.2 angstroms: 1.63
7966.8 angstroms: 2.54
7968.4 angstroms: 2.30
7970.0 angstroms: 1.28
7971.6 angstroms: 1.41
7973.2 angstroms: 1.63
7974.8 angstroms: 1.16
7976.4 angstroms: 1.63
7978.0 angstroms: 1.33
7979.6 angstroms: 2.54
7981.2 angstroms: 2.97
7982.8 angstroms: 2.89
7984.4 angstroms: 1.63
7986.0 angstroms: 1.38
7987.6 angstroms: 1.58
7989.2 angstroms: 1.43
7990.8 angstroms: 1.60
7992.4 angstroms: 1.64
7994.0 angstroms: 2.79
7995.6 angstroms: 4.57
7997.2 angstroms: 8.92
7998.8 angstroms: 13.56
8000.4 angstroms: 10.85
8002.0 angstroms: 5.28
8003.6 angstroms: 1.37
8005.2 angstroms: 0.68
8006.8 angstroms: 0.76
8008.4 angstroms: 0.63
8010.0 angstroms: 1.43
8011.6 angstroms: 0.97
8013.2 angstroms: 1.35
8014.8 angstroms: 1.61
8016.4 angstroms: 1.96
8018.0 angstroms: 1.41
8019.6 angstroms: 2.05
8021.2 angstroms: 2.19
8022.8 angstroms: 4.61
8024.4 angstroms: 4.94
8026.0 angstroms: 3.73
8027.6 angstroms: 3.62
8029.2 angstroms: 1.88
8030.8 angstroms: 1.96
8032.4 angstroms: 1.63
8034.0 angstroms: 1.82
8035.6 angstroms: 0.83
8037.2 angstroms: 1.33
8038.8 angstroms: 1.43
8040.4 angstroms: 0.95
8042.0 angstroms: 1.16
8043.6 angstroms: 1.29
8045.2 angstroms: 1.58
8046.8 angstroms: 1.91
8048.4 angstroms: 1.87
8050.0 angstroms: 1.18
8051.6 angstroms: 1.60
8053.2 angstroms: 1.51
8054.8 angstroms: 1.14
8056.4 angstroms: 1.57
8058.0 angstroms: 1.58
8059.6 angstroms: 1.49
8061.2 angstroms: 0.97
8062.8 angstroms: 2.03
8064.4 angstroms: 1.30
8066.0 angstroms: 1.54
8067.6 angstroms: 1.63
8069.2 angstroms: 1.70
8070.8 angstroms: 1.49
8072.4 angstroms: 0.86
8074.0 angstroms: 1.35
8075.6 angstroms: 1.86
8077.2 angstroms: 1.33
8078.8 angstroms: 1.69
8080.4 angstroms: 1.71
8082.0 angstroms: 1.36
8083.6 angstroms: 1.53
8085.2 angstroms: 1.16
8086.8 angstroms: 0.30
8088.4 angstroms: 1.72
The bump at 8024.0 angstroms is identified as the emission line [N II]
